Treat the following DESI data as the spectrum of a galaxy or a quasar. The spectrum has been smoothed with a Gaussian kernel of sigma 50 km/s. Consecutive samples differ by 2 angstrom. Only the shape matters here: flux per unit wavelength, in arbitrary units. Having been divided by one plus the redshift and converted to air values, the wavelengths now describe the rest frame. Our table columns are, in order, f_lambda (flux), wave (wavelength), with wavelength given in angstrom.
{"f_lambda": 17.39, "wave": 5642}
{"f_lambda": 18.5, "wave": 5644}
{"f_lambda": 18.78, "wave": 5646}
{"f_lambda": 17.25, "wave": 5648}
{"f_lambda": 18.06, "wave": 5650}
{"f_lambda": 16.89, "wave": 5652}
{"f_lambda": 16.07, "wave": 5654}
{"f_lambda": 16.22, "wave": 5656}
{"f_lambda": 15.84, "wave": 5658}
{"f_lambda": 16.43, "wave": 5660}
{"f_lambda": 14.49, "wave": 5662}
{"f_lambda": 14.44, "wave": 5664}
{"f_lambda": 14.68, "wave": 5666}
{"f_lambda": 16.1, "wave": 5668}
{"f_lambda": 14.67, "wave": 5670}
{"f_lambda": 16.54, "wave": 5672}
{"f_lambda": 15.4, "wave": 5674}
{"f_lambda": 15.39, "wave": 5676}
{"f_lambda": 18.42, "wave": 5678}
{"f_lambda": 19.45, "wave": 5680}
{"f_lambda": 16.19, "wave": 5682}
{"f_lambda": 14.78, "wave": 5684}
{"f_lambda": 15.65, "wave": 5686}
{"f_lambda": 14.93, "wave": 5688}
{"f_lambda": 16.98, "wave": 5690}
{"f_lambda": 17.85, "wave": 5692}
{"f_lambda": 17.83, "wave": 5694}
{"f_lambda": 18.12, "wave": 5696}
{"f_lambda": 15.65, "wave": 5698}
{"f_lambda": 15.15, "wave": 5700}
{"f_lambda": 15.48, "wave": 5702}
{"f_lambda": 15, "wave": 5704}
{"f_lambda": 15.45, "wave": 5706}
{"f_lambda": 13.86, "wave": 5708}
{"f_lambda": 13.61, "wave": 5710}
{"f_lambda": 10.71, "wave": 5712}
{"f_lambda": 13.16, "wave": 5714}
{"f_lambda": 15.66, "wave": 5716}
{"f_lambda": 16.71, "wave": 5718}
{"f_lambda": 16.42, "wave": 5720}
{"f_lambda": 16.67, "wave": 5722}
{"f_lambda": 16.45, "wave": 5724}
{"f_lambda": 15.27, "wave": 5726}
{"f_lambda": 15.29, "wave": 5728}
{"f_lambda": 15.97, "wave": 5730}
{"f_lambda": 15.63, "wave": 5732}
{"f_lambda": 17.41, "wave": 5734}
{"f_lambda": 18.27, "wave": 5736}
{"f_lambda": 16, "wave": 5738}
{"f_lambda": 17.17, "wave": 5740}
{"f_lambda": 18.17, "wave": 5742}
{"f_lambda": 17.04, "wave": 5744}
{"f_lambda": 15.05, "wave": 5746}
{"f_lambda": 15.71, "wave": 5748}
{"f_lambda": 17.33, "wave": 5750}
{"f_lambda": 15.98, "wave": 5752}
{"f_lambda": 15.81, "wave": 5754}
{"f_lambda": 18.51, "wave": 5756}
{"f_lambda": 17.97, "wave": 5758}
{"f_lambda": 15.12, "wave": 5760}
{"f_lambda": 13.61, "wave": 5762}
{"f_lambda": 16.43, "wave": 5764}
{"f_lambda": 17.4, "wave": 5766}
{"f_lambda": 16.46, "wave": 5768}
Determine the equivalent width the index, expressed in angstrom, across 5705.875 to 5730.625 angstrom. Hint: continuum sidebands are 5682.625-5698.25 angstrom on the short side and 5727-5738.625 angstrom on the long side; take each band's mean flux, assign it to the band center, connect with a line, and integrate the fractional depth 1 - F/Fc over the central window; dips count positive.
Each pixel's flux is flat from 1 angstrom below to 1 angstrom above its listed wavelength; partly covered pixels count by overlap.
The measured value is 2.2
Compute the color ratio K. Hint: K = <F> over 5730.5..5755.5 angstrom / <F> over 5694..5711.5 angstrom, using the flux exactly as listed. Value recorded 1.09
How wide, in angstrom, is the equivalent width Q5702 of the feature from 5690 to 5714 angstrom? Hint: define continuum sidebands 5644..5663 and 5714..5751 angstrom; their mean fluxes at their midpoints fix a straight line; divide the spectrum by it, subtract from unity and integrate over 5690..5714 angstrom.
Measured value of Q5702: 1.8 angstrom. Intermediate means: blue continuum 16.8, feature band 15.3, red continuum 16.4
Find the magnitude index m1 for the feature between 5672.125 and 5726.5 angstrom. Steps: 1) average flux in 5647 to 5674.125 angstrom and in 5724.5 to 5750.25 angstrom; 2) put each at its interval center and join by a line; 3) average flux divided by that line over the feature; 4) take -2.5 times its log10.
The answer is 0.027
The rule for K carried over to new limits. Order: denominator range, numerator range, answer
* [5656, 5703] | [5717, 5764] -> 1.02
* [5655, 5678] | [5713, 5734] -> 1.01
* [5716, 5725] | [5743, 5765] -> 0.99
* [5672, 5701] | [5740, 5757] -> 1.01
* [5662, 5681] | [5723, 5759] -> 1.04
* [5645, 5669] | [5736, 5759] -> 1.04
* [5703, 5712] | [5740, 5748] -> 1.19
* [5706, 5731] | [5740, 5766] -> 1.10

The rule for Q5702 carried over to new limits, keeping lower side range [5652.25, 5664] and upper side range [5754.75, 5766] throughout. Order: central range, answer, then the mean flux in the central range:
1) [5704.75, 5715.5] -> 1.7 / 13.5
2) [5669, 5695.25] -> -0.9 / 16.5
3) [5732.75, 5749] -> -0.5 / 16.8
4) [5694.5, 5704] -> 0.0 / 16.1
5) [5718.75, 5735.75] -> 0.0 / 16.2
